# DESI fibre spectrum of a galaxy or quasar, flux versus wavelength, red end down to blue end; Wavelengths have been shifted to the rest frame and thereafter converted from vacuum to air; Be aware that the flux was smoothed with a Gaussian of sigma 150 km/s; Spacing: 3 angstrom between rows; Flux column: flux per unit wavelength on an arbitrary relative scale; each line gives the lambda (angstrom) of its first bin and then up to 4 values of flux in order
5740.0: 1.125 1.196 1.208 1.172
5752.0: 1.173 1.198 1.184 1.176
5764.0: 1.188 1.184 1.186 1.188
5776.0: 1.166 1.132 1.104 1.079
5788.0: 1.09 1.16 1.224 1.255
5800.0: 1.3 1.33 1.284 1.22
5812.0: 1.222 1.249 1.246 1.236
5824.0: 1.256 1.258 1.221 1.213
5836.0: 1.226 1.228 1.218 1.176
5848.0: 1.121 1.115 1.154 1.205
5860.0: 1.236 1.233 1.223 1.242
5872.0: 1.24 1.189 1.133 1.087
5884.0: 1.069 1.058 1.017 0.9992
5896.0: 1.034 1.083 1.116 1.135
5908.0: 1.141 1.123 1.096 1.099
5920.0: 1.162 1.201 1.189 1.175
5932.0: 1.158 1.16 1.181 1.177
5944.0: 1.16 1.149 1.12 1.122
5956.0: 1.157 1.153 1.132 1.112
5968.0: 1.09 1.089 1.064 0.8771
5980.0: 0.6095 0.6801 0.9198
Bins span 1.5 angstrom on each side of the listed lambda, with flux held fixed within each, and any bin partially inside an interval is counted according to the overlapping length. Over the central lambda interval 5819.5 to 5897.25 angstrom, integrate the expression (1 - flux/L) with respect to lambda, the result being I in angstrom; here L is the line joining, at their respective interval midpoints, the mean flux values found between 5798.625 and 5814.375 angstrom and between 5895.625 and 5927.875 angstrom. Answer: 2.1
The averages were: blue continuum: 1.27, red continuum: 1.13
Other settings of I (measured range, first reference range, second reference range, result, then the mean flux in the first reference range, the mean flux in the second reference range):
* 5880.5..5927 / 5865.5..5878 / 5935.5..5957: 3.4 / 1.21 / 1.15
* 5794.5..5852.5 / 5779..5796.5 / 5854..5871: -2.6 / 1.14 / 1.22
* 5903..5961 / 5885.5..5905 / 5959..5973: -3.5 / 1.06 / 1.11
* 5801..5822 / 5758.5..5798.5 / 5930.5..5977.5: -1.8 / 1.16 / 1.12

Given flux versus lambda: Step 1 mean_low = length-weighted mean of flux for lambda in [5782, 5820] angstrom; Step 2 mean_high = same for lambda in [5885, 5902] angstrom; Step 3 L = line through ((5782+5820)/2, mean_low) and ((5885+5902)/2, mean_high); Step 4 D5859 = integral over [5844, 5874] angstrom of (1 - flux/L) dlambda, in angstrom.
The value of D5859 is -2.3 angstrom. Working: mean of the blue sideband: 1.22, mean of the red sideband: 1.05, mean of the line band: 1.19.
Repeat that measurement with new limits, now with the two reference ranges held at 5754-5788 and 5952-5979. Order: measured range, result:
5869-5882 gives -0.7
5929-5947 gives -1.3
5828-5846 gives -1.3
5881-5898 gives 1.1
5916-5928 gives -0.8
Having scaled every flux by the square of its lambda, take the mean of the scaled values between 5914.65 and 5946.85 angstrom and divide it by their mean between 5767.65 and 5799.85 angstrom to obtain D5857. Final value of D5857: 1.1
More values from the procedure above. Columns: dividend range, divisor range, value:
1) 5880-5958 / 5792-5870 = 0.94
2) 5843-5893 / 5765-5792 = 1.04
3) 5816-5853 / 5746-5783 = 1.06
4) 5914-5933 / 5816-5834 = 0.97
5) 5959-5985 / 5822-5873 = 0.83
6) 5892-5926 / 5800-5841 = 0.92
